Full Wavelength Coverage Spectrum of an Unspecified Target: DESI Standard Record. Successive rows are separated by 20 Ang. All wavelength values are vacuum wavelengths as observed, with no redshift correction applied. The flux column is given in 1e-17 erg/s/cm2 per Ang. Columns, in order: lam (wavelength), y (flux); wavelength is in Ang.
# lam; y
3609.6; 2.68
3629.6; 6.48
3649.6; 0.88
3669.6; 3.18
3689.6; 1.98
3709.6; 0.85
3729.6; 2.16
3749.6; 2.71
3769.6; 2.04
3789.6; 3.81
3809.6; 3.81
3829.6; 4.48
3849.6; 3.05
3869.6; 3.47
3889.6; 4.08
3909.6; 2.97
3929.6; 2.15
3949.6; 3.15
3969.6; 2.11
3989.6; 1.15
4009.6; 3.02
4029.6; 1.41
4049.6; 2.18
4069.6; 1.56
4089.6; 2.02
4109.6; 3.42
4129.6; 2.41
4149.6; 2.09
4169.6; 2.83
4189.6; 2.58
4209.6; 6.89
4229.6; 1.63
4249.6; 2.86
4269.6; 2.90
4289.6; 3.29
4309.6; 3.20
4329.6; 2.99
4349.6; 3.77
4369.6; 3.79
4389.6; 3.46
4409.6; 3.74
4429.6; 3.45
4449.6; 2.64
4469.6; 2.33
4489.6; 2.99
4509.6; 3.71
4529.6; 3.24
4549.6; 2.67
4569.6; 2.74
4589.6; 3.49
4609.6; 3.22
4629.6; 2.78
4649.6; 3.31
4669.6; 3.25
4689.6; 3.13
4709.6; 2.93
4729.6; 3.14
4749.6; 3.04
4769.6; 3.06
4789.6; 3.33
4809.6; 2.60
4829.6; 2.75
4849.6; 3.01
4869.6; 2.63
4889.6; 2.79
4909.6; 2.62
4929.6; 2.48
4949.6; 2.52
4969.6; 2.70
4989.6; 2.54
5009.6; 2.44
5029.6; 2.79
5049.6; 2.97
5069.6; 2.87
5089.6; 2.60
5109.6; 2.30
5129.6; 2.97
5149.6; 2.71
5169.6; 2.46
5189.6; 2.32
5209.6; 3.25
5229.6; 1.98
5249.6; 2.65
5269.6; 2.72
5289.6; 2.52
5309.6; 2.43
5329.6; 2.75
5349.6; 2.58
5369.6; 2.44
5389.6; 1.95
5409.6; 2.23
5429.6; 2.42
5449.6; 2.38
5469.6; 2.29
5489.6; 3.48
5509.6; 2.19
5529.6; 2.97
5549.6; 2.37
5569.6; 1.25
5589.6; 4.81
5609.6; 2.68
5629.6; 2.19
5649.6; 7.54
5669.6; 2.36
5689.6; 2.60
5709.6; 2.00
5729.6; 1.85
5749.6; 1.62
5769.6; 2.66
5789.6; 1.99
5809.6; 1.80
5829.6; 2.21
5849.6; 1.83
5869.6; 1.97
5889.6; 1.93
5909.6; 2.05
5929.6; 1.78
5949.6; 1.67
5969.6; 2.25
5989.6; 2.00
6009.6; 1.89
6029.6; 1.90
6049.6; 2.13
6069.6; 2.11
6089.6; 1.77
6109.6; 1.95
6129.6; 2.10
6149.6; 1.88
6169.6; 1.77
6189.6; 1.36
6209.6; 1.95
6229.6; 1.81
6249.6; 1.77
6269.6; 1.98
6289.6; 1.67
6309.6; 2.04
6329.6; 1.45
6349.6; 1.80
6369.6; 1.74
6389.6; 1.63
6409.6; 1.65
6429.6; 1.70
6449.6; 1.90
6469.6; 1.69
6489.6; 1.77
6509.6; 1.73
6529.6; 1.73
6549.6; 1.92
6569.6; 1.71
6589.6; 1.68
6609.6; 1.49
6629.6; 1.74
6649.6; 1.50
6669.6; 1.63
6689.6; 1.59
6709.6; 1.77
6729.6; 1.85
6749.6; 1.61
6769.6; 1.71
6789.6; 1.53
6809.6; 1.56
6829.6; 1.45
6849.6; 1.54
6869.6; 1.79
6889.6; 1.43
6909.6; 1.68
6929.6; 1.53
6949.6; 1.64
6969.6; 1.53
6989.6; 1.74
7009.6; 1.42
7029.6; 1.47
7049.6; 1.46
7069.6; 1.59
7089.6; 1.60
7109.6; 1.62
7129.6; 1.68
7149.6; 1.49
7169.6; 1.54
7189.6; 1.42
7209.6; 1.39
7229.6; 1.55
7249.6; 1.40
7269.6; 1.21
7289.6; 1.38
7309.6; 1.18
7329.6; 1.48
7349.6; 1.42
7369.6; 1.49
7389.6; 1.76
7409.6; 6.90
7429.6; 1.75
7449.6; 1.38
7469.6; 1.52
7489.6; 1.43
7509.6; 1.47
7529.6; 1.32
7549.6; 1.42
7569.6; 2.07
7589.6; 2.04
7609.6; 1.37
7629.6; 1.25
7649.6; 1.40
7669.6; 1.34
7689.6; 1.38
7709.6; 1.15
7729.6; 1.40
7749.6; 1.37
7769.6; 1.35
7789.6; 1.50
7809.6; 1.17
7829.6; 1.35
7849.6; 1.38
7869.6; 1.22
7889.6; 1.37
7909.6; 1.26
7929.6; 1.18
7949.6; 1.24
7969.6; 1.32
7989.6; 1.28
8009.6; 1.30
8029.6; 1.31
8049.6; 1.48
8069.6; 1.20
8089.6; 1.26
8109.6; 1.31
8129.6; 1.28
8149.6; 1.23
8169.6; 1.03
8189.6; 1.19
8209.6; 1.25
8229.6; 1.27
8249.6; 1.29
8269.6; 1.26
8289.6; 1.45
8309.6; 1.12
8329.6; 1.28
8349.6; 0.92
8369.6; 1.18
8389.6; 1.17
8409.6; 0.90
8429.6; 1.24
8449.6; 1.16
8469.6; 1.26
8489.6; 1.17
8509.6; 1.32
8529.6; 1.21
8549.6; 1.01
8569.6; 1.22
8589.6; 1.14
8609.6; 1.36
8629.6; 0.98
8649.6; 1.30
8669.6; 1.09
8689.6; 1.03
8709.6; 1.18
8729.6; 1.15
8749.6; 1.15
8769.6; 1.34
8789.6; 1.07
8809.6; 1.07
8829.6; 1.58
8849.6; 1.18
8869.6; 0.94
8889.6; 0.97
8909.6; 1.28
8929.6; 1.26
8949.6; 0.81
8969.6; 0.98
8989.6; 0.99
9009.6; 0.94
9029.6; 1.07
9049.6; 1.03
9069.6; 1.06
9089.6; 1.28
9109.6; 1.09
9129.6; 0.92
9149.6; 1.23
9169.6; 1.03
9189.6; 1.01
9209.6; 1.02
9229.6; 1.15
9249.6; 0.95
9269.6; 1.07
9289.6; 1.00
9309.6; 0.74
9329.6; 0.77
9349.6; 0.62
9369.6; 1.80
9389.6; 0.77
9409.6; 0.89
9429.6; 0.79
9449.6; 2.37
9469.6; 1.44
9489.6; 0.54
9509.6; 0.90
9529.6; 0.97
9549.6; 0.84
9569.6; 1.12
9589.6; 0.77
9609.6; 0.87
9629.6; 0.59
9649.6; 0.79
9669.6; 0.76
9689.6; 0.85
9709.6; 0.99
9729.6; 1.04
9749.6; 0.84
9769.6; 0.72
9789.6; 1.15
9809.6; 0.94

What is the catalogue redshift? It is 0.128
